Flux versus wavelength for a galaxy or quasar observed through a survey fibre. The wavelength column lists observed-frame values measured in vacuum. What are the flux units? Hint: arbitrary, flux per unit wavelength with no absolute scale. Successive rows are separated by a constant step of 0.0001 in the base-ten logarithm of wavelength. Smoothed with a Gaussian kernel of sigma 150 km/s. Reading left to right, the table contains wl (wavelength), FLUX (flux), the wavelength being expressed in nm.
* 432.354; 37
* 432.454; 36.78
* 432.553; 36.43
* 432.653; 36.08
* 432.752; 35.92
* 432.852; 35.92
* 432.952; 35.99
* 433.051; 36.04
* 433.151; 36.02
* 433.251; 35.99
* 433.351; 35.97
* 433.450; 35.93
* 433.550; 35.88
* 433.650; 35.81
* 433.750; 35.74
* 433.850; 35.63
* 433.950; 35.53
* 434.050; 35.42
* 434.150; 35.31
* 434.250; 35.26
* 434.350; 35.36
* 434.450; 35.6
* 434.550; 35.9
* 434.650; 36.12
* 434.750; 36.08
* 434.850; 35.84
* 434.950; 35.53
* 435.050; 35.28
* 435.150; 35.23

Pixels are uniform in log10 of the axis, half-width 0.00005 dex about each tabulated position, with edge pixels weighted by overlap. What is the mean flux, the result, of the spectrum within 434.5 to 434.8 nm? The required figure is 36.1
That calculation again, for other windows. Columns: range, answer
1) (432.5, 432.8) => 36.3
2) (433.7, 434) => 35.6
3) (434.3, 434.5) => 35.5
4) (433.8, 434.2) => 35.4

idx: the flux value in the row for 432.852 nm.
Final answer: 35.92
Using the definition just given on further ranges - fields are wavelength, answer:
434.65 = 36.12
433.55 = 35.88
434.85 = 35.84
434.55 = 35.9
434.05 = 35.42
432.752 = 35.92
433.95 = 35.53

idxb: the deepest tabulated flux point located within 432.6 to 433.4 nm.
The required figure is 35.92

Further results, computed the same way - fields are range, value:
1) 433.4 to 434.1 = 35.42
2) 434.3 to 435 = 35.36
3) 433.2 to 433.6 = 35.88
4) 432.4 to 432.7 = 36.08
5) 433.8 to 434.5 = 35.26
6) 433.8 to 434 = 35.53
